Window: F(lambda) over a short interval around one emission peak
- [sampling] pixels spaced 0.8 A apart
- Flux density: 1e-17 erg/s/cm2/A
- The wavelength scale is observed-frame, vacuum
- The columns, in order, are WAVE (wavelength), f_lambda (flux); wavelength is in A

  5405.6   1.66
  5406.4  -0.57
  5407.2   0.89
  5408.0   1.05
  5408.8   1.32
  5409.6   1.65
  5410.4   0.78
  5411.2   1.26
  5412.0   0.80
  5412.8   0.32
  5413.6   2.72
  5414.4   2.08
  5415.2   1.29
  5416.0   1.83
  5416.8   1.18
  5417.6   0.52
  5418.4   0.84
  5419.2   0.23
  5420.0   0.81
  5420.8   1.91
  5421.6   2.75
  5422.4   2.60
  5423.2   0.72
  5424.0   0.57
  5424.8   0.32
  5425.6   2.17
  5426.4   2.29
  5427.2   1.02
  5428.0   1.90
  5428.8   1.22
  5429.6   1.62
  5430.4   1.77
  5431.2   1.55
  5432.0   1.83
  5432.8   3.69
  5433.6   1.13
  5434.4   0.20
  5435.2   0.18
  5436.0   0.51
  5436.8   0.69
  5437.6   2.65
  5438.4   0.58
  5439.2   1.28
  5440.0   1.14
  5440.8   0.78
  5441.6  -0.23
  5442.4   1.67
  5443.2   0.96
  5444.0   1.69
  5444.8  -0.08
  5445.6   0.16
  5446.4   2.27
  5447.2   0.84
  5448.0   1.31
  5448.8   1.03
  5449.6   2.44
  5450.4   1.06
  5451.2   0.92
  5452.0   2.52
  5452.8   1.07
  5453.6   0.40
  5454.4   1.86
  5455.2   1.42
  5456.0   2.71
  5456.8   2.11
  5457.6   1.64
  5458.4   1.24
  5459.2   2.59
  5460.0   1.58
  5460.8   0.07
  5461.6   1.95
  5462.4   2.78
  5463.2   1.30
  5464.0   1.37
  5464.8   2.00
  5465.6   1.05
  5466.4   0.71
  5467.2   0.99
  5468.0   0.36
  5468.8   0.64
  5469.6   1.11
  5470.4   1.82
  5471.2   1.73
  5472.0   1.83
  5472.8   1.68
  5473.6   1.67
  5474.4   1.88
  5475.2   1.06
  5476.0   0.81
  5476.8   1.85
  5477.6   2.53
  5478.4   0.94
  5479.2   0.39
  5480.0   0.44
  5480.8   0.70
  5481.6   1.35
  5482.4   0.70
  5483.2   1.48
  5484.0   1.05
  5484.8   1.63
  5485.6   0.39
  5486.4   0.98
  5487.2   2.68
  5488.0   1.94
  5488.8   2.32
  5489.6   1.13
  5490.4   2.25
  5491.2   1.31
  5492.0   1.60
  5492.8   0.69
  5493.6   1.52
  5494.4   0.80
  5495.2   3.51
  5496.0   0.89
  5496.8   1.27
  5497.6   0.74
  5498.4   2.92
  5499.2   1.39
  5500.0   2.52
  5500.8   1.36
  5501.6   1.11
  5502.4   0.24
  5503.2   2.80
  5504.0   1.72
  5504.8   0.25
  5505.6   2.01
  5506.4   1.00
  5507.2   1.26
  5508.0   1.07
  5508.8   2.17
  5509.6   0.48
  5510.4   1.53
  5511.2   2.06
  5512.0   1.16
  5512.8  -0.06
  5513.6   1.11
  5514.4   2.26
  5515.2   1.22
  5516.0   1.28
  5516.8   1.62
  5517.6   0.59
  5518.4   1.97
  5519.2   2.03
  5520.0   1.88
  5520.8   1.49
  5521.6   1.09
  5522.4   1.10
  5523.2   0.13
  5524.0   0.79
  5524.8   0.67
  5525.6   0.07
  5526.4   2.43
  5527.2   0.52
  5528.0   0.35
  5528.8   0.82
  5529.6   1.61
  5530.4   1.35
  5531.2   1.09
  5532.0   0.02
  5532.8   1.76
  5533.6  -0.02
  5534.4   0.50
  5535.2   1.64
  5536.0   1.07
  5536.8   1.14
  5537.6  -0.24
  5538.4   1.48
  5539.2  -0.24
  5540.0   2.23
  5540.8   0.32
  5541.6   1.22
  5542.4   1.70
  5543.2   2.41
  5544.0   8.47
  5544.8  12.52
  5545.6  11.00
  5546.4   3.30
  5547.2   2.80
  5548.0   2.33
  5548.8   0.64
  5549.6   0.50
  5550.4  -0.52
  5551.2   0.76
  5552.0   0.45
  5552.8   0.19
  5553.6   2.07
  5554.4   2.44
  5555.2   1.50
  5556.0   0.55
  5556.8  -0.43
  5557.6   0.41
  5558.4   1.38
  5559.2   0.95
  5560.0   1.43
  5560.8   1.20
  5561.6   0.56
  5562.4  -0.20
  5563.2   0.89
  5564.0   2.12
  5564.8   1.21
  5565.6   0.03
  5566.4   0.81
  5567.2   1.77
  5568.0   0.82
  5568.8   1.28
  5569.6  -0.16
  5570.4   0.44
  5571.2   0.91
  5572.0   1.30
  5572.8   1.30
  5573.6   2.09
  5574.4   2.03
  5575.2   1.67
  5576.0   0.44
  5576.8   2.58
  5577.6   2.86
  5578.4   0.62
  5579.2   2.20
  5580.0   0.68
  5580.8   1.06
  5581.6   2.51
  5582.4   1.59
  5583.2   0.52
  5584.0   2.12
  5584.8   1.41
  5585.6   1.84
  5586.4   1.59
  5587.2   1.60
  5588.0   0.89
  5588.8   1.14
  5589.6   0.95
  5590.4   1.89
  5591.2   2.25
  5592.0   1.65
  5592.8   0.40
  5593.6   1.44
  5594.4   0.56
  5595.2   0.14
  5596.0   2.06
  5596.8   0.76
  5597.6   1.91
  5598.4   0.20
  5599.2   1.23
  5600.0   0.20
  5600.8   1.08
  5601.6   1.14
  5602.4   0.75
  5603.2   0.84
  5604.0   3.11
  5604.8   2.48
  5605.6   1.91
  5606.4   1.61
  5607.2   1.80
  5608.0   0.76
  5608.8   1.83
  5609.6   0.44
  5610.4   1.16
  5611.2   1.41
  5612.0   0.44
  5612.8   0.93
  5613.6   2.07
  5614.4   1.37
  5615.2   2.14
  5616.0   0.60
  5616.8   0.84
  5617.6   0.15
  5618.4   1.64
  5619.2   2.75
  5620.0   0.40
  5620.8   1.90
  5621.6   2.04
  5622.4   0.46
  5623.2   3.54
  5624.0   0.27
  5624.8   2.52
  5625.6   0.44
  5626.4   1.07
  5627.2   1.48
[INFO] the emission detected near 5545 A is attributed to Hbeta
